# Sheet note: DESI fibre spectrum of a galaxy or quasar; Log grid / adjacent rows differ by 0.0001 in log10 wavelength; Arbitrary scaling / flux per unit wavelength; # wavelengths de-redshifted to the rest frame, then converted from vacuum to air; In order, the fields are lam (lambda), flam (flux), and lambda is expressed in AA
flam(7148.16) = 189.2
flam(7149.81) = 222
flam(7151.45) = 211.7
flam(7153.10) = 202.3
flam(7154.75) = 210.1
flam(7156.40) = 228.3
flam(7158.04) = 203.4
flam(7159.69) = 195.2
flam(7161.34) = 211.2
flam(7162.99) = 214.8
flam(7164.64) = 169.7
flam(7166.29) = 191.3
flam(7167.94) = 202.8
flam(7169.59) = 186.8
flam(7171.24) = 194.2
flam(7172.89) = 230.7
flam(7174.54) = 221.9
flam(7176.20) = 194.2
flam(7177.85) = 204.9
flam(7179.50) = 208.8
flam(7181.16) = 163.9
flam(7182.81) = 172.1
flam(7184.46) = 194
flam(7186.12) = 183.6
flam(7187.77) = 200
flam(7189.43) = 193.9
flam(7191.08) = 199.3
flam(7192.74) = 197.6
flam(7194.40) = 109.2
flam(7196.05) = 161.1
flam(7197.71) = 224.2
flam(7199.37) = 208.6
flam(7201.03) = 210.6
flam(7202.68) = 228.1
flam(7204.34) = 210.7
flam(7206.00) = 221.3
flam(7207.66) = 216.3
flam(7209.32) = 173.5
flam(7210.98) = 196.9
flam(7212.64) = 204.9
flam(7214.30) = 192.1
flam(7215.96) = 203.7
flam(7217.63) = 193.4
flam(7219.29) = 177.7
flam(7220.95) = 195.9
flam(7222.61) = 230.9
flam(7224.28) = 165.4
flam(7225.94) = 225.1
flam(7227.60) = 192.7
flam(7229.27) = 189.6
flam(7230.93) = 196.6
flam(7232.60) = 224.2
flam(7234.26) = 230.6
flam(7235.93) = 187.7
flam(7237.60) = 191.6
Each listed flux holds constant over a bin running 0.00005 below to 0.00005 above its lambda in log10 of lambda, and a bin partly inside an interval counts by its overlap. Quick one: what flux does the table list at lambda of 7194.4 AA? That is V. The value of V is 109.2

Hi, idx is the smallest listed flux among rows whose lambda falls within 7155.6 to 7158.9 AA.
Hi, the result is 203.4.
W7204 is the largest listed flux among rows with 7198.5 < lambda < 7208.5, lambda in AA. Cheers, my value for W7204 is 228.1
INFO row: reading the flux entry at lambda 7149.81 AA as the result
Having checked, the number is 222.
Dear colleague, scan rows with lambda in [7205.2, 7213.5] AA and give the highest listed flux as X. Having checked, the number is 221.3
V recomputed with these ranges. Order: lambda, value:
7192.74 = 197.6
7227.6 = 192.7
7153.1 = 202.3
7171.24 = 194.2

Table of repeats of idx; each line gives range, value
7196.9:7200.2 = 208.6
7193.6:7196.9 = 109.2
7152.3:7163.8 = 195.2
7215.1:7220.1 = 177.7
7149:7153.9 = 202.3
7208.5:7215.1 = 173.5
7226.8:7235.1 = 189.6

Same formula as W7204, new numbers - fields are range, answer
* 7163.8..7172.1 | 202.8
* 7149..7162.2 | 228.3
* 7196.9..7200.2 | 224.2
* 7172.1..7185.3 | 230.7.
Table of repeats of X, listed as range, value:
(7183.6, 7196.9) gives 200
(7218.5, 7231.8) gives 230.9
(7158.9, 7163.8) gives 214.8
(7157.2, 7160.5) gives 203.4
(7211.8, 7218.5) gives 204.9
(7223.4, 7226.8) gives 225.1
